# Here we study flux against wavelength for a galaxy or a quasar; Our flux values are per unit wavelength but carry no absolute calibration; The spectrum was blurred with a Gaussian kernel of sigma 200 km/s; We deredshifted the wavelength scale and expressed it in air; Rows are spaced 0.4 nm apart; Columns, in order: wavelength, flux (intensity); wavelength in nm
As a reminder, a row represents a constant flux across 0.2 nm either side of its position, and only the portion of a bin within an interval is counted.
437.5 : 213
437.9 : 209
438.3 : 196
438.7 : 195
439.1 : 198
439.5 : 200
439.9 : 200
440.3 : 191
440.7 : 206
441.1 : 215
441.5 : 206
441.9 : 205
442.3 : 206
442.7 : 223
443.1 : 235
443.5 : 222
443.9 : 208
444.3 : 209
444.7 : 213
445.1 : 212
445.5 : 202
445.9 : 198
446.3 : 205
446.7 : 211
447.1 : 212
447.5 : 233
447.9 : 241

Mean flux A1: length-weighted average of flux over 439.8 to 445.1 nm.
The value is 211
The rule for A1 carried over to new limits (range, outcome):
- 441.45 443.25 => 215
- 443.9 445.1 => 211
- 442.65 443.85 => 225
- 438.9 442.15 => 203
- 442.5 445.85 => 215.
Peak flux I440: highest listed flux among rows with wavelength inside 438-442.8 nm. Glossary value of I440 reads 223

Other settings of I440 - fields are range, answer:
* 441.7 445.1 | 235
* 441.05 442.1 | 215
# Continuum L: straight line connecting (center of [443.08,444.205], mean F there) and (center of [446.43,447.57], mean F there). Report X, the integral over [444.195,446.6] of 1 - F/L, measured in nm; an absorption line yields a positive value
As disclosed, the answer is 0.12 nm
